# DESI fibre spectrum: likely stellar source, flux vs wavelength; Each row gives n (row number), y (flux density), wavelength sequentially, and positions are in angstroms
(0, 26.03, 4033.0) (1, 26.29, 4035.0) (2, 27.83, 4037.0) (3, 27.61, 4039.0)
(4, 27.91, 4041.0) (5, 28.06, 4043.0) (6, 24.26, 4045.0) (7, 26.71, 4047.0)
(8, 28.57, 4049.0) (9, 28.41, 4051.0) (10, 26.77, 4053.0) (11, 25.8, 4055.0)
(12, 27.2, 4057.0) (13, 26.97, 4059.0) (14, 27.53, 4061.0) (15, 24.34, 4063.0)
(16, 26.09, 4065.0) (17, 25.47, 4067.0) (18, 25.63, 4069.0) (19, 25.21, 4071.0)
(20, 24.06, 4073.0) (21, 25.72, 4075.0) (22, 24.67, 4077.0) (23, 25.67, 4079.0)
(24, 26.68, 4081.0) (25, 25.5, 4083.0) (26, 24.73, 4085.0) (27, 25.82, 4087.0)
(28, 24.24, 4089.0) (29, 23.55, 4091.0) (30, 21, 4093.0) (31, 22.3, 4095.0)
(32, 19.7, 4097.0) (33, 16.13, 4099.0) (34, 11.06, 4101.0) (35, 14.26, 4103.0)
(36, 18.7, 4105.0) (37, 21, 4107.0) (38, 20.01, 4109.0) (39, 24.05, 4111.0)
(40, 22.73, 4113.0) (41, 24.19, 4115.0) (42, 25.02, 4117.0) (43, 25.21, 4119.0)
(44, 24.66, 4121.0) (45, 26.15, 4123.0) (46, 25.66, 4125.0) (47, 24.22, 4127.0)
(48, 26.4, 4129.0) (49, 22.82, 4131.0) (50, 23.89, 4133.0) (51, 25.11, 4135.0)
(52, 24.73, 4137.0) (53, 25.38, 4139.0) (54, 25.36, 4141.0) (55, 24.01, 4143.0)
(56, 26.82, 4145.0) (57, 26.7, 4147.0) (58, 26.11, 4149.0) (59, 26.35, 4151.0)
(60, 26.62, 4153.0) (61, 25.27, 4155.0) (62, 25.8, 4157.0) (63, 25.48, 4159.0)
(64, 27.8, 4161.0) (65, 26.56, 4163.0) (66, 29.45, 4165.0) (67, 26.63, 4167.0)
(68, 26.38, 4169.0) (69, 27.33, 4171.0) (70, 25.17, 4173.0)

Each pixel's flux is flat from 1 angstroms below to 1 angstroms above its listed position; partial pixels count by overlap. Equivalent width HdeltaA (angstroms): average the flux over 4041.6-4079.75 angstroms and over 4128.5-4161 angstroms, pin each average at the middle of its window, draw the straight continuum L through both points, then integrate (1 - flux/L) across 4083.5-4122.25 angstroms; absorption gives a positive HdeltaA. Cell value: 6.4 angstroms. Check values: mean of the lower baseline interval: 26.2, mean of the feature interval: 21.6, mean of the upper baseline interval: 25.5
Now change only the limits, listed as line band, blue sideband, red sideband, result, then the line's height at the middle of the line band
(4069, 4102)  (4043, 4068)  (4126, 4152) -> 3.98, 26.1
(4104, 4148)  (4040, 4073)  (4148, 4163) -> 3.48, 26.3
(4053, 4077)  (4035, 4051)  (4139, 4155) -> 1.06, 27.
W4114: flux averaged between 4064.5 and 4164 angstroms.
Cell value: 24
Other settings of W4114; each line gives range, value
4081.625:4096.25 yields 23.9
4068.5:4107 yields 22.3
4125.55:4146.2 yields 24.9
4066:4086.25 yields 25.3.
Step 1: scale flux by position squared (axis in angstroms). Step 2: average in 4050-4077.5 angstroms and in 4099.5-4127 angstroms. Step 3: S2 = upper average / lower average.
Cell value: 0.86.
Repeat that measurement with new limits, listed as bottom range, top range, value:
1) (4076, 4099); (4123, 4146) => 1.08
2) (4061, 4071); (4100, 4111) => 0.70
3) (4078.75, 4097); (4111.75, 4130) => 1.05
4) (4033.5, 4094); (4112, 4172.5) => 1.03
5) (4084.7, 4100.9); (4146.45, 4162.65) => 1.26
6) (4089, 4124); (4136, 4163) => 1.24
